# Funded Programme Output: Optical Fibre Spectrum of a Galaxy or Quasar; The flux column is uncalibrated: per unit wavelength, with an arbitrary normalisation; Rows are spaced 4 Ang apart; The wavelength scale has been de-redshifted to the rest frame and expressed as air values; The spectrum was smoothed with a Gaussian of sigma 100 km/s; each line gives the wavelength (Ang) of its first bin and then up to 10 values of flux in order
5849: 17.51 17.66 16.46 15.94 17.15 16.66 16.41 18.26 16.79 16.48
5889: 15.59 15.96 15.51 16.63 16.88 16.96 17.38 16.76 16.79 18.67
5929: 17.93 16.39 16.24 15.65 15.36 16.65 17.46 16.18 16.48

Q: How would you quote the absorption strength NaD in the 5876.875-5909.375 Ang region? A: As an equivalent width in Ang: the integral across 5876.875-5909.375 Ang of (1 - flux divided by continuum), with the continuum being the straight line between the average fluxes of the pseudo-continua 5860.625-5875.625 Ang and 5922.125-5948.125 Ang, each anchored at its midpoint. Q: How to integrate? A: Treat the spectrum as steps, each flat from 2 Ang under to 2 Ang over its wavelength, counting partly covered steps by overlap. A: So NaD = 0.5 Ang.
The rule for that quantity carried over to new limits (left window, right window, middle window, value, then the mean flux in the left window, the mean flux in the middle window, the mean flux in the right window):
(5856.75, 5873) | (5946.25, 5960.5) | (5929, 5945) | 0.4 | 16.5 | 16.2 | 16.7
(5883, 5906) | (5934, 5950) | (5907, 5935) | -2.1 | 16.1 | 17.3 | 16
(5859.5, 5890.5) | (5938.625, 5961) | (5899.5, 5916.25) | -0.5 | 16.7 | 17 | 16.3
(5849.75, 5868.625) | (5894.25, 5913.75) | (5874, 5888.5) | -0.2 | 16.8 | 17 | 16.6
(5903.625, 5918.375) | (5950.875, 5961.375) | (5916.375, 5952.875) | 0.3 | 17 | 16.8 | 16.7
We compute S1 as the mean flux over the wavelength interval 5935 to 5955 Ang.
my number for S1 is 16.3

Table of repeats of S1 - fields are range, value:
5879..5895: 16.2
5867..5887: 16.9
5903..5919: 17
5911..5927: 17.4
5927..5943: 16.6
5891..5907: 16.2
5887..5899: 15.7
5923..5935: 17.7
